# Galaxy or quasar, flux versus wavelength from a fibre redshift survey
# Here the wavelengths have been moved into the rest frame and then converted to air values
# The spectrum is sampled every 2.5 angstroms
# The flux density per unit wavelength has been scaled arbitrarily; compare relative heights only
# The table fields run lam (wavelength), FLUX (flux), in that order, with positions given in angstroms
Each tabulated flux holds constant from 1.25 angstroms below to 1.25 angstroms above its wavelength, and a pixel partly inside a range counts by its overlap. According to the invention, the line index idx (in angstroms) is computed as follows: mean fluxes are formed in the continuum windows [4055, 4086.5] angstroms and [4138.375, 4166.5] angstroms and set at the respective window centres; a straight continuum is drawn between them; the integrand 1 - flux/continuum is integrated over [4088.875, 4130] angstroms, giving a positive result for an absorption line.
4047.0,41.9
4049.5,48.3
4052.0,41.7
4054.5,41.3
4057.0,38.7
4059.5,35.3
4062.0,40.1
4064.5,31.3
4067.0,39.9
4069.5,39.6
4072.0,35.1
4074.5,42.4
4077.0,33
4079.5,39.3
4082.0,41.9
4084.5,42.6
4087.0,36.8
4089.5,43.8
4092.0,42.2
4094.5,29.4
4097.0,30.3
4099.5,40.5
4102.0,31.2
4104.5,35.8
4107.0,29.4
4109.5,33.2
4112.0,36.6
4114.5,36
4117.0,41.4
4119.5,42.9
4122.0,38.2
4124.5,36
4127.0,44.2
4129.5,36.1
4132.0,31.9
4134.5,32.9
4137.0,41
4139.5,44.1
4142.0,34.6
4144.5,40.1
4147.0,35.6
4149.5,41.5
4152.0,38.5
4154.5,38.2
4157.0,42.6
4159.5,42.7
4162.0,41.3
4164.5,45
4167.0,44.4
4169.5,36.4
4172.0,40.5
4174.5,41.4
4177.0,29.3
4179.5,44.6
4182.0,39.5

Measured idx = 2.7 angstroms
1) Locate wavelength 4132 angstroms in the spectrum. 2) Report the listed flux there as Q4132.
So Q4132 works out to 31.9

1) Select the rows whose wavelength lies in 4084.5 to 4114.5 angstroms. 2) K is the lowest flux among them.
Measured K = 29.4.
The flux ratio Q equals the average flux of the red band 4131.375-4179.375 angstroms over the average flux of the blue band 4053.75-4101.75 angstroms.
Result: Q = 1.0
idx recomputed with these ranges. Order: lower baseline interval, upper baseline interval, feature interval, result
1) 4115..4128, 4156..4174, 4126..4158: 1.9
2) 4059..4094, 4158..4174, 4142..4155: 0.9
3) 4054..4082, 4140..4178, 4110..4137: 0.9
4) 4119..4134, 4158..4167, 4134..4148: 0.5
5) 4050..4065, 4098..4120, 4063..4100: -0.3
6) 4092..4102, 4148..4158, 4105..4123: -0.4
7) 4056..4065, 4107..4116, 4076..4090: -1.4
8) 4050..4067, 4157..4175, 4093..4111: 3.1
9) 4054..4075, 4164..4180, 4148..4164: -0.6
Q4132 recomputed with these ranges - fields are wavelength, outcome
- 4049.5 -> 48.3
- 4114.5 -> 36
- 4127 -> 44.2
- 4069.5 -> 39.6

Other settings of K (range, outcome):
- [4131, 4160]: 31.9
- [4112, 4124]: 36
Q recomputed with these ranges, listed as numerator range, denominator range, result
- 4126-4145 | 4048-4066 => 0.96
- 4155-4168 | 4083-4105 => 1.16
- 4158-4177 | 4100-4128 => 1.11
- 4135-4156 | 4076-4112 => 1.07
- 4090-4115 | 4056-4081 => 0.93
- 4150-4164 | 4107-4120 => 1.11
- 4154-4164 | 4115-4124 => 1.04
